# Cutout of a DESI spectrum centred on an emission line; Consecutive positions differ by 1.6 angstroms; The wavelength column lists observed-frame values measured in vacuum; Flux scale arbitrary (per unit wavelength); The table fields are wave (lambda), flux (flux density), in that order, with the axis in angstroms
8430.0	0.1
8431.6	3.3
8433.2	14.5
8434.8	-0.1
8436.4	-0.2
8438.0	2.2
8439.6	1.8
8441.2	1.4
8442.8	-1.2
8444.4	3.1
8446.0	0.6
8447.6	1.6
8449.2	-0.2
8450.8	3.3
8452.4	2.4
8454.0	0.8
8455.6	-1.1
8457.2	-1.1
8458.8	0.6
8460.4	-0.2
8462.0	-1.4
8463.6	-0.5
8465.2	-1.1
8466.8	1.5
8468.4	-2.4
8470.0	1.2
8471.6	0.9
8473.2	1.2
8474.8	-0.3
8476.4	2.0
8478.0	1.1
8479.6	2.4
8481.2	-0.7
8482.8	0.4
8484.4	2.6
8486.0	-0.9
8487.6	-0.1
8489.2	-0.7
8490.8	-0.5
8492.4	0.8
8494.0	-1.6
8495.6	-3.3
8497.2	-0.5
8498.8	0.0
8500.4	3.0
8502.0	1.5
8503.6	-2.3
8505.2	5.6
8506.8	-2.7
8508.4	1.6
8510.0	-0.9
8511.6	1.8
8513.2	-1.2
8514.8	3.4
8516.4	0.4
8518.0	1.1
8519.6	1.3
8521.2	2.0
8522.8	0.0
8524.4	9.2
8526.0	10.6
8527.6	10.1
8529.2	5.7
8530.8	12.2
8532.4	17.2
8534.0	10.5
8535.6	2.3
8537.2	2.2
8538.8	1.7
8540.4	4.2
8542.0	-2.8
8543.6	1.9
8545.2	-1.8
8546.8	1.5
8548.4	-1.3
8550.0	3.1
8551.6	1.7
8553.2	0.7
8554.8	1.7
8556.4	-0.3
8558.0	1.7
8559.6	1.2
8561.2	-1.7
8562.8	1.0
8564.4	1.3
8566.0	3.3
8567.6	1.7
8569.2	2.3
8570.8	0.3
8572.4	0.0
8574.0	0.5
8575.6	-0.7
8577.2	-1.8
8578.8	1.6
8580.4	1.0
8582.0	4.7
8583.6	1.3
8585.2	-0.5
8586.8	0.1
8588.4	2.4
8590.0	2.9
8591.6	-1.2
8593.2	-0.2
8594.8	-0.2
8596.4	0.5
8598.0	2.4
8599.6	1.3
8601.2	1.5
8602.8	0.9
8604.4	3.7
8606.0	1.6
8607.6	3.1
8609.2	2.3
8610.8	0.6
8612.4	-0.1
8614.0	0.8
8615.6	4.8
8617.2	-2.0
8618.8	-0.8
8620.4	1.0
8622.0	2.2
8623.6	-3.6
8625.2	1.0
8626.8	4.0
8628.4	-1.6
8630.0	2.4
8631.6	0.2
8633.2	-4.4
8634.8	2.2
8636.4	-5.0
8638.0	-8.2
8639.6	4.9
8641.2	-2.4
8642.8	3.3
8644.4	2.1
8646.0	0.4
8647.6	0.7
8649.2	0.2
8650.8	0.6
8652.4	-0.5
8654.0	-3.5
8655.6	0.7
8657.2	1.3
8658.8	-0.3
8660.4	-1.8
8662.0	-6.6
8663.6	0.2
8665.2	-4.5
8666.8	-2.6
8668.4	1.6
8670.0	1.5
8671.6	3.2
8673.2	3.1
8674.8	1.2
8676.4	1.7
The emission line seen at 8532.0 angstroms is [O II] 3727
